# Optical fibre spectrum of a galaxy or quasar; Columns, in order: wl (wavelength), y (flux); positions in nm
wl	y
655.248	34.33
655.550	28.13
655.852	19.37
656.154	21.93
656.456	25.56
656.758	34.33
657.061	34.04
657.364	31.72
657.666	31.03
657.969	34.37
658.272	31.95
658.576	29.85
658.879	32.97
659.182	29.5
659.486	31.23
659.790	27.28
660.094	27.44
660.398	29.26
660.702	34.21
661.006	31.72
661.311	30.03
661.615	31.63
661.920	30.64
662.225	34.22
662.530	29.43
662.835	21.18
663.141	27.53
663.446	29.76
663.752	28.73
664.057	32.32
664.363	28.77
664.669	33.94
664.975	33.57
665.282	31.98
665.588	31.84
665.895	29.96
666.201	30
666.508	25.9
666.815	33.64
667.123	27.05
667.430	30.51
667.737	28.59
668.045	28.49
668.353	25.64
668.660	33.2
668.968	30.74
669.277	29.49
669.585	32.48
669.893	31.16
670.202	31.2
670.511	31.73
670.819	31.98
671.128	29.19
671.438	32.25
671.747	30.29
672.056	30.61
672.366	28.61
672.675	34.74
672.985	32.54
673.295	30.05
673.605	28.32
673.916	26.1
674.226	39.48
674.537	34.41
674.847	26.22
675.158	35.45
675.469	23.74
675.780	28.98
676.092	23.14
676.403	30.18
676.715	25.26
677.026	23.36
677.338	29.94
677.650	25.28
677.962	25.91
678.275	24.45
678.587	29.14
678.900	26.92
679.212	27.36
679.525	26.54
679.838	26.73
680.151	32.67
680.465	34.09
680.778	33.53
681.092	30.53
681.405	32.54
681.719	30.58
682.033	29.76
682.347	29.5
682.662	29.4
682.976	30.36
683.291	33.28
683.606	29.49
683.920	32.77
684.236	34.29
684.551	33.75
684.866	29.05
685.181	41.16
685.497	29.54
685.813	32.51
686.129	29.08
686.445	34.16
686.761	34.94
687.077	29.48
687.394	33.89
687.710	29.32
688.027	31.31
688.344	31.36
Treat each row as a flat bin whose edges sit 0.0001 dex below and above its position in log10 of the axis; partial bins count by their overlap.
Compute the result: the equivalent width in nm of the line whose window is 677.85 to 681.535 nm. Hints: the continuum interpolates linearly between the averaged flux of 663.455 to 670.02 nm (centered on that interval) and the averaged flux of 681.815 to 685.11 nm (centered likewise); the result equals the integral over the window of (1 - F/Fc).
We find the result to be 0.23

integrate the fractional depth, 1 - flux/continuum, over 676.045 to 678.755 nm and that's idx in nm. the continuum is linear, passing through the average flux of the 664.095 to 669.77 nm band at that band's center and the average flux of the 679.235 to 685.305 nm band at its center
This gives 0.41 nm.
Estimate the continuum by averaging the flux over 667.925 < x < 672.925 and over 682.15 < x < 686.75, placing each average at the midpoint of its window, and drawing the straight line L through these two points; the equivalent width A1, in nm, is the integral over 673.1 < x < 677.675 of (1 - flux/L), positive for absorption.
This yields 0.36 nm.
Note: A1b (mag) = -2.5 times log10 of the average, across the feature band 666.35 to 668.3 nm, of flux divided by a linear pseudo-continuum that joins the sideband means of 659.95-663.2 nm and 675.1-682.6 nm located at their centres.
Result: 0.020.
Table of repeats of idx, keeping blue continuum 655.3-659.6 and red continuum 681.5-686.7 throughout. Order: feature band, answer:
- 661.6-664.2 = 0.07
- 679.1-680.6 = 0.10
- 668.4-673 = -0.05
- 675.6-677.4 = 0.27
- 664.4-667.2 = -0.04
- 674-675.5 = -0.05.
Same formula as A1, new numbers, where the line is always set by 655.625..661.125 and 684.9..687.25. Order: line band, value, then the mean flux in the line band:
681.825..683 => 0.10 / 29.7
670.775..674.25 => 0.06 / 30.8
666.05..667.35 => 0.06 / 29.2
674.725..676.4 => 0.21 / 27.8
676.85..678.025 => 0.21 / 26.1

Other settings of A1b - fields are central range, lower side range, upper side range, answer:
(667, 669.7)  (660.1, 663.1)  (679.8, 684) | 0.030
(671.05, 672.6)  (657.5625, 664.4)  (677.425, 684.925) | -0.015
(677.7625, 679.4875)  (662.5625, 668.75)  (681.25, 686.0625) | 0.169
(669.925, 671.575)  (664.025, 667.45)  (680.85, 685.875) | -0.007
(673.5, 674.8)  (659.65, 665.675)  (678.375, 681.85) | -0.058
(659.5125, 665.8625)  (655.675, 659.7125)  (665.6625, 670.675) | -0.014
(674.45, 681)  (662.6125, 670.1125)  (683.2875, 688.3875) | 0.113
